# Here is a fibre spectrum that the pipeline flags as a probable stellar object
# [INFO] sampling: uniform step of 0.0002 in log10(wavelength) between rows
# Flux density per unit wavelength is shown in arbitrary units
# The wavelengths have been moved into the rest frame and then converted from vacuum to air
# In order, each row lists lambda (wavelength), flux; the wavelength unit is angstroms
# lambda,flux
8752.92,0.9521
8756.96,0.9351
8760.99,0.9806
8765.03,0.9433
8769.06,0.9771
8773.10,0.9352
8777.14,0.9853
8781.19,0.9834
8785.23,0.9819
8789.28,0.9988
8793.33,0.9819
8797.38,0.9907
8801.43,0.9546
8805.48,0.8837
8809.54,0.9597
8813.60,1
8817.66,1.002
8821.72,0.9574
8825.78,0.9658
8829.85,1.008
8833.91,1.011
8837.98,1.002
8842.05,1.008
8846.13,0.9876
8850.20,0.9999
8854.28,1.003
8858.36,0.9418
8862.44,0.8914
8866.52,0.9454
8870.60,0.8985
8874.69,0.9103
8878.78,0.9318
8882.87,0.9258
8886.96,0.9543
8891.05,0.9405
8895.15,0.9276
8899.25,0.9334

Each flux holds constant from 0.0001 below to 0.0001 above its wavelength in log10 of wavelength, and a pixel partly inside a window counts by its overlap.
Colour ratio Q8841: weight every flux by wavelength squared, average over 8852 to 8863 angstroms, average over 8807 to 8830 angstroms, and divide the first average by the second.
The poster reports 1.0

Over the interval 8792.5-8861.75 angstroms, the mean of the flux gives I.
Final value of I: 0.978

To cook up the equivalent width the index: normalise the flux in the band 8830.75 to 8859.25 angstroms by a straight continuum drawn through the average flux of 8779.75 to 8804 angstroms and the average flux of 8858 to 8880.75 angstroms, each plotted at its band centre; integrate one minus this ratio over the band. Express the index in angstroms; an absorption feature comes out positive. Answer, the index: -1.8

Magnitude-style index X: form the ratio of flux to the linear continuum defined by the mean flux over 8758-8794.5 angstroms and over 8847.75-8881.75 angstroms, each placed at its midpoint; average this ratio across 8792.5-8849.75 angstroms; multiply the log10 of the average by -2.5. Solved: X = -0.03 mag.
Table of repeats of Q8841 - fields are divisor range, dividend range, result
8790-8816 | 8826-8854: 1.05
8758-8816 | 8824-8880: 1.01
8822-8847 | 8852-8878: 0.94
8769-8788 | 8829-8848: 1.05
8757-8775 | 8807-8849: 1.05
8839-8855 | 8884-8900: 0.95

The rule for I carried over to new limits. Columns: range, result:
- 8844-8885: 0.944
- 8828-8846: 1.01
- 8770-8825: 0.97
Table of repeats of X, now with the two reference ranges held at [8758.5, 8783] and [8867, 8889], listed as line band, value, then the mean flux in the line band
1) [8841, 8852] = -0.07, 0.997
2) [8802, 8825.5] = -0.01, 0.961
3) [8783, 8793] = -0.03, 0.989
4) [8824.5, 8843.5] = -0.06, 1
